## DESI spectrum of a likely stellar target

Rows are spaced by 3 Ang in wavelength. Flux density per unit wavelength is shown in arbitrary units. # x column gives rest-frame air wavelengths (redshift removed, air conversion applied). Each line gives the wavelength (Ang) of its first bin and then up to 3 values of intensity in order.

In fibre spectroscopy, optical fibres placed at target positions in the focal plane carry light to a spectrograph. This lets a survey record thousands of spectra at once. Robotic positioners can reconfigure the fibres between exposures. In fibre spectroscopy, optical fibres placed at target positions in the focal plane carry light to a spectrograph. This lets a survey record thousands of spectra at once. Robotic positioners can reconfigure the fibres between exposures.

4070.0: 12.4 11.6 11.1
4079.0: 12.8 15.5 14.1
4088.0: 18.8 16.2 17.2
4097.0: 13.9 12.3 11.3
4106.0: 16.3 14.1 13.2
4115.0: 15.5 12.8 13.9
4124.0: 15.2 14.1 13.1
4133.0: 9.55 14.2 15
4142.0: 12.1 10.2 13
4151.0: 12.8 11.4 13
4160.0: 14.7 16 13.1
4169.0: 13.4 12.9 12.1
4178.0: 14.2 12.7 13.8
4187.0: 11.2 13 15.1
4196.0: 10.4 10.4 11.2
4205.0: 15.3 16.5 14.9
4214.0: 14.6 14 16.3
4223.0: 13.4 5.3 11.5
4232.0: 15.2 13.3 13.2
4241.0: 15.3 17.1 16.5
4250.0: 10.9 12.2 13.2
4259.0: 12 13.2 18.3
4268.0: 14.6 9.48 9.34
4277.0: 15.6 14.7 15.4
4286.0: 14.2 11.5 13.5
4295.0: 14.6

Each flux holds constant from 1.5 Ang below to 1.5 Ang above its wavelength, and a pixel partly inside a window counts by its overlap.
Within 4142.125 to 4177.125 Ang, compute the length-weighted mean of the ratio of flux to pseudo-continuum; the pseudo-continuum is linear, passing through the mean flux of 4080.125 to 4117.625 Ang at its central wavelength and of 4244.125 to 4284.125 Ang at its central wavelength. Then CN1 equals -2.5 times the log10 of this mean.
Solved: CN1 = 0.111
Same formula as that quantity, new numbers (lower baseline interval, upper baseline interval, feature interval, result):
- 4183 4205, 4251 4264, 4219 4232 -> 0.06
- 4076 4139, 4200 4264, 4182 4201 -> 0.12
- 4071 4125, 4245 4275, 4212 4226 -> -0.02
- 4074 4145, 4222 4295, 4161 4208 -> 0.04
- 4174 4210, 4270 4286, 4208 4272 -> -0.05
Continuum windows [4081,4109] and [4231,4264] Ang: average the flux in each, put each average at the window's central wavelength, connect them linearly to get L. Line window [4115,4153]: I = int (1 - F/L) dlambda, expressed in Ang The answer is 4.25 Ang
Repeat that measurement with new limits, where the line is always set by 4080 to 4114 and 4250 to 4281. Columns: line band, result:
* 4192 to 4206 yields 1.5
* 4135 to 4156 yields 2.5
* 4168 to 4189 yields 1.6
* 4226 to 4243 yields 0.5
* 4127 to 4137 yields 1.4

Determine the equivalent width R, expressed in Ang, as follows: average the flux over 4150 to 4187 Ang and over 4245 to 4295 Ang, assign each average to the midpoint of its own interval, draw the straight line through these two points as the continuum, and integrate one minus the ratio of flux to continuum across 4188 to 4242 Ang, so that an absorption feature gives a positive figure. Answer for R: 0.5 Ang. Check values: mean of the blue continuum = 13.3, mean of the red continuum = 13.5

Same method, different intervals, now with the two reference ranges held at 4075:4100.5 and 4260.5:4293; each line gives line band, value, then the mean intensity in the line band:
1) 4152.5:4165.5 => 0.58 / 13.7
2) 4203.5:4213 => -0.99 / 15.5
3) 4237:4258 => -0.33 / 14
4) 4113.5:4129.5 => 0.42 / 14.2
